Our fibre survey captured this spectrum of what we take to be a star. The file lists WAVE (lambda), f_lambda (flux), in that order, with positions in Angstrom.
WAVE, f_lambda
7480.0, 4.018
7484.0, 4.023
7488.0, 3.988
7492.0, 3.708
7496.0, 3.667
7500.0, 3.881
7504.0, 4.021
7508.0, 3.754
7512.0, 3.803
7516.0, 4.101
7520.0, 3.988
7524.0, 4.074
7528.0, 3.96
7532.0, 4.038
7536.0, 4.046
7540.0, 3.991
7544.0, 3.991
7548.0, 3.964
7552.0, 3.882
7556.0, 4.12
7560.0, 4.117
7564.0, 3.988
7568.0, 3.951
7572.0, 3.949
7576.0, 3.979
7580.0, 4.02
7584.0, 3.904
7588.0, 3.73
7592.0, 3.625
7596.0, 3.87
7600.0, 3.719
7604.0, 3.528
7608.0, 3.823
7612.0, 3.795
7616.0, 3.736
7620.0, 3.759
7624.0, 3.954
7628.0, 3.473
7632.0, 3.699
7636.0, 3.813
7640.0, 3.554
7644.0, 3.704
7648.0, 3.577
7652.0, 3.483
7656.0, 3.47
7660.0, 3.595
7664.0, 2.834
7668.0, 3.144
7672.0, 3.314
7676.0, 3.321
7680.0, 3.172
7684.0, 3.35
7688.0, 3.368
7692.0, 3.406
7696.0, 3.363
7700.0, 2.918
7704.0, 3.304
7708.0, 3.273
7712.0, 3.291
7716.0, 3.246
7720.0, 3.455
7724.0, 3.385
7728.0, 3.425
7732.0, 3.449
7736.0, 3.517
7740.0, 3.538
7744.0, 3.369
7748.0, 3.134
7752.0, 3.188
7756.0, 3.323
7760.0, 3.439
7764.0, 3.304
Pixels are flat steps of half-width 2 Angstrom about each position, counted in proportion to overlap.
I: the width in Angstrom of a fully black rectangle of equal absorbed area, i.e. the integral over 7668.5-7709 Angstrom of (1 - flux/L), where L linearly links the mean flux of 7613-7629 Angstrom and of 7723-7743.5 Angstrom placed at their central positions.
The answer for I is 3.4 Angstrom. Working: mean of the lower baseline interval 3.75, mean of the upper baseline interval 3.46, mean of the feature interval 3.27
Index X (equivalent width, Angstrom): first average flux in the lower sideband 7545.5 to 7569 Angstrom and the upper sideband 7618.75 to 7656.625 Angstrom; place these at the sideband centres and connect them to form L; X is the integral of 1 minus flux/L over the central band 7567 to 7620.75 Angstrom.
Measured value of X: 0.5 Angstrom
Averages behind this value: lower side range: 4.01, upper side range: 3.65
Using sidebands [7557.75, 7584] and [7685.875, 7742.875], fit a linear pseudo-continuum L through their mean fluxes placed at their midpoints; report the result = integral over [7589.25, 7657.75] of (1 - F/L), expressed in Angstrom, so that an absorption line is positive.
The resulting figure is 1.4 Angstrom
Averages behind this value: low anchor 3.99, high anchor 3.35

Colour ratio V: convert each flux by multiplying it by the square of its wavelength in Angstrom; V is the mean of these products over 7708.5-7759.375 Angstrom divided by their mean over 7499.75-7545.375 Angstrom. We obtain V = 0.89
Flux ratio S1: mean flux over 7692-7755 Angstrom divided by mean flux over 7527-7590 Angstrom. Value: 0.84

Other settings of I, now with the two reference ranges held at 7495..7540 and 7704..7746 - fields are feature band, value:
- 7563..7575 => -0.5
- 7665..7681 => 1.4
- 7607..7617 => -0.2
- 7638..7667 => 1.1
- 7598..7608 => 0.1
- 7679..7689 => 0.6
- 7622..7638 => -0.4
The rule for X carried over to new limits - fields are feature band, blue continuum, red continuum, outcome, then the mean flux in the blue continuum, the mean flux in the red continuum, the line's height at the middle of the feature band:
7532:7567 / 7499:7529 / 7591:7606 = -1.6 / 3.95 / 3.69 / 3.84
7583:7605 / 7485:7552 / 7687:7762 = -0.1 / 3.94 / 3.34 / 3.72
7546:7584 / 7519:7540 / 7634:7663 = -1.0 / 4.02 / 3.57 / 3.89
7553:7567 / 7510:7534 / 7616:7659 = -0.6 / 3.99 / 3.65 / 3.88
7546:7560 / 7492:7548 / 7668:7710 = -0.7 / 3.94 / 3.27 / 3.81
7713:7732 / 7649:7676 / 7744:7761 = -0.5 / 3.32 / 3.27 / 3.29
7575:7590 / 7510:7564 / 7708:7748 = -0.2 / 4.01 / 3.39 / 3.86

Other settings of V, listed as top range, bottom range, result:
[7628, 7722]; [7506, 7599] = 0.88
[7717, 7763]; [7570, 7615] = 0.92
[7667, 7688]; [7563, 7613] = 0.87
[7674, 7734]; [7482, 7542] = 0.89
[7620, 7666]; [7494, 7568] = 0.93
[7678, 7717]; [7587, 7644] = 0.90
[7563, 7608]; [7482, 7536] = 1.00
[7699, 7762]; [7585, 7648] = 0.92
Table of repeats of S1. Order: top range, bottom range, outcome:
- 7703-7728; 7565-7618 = 0.87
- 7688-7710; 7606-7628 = 0.86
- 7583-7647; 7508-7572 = 0.93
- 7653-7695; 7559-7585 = 0.83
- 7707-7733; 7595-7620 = 0.90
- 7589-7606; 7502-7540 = 0.93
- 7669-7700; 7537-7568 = 0.82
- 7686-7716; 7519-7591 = 0.82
